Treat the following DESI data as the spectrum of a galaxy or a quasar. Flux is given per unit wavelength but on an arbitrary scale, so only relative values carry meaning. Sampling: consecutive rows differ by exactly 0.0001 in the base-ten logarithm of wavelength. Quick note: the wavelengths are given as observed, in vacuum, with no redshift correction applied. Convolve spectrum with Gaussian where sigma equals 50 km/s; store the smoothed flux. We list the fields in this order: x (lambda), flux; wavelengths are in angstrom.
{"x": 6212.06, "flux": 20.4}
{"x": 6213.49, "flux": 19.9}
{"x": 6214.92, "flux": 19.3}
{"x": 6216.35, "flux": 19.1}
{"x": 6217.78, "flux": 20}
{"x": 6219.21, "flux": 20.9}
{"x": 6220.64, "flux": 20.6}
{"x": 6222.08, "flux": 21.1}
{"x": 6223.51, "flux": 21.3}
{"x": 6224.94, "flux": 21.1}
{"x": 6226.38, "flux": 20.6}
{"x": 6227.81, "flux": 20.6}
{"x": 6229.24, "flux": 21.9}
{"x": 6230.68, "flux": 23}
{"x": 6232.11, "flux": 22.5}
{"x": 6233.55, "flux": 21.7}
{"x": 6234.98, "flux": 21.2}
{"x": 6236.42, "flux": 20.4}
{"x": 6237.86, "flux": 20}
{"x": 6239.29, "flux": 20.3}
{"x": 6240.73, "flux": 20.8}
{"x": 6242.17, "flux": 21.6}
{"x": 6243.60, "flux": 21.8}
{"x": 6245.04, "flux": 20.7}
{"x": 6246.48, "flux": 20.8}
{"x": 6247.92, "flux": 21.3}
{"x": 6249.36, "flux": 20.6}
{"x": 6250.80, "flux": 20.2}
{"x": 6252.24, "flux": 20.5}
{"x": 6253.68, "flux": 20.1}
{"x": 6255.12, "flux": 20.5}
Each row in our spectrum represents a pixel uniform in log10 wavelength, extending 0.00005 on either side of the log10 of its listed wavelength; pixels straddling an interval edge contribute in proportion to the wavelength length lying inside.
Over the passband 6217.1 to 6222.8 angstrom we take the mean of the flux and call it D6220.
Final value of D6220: 20.7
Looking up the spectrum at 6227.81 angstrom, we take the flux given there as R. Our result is 20.6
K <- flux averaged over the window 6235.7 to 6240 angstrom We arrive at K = 20.2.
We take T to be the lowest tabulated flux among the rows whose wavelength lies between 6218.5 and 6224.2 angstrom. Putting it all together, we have 20.6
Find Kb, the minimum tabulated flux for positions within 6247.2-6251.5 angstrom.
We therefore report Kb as 20.2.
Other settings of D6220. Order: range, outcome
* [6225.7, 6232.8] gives 21.7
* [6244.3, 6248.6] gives 20.9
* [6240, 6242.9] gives 21.2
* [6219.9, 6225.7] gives 21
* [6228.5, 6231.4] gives 22.5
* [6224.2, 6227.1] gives 20.9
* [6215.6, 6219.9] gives 20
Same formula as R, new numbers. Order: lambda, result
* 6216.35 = 19.1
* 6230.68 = 23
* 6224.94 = 21.1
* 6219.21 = 20.9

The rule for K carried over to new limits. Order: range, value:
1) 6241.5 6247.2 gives 21.2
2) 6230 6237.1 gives 21.8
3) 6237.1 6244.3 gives 20.9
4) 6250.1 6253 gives 20.3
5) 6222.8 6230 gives 21.1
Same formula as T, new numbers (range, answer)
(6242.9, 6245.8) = 20.7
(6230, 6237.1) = 20.4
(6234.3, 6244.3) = 20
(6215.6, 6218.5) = 19.1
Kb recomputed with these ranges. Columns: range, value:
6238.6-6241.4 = 20.3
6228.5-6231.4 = 21.9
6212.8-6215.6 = 19.3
